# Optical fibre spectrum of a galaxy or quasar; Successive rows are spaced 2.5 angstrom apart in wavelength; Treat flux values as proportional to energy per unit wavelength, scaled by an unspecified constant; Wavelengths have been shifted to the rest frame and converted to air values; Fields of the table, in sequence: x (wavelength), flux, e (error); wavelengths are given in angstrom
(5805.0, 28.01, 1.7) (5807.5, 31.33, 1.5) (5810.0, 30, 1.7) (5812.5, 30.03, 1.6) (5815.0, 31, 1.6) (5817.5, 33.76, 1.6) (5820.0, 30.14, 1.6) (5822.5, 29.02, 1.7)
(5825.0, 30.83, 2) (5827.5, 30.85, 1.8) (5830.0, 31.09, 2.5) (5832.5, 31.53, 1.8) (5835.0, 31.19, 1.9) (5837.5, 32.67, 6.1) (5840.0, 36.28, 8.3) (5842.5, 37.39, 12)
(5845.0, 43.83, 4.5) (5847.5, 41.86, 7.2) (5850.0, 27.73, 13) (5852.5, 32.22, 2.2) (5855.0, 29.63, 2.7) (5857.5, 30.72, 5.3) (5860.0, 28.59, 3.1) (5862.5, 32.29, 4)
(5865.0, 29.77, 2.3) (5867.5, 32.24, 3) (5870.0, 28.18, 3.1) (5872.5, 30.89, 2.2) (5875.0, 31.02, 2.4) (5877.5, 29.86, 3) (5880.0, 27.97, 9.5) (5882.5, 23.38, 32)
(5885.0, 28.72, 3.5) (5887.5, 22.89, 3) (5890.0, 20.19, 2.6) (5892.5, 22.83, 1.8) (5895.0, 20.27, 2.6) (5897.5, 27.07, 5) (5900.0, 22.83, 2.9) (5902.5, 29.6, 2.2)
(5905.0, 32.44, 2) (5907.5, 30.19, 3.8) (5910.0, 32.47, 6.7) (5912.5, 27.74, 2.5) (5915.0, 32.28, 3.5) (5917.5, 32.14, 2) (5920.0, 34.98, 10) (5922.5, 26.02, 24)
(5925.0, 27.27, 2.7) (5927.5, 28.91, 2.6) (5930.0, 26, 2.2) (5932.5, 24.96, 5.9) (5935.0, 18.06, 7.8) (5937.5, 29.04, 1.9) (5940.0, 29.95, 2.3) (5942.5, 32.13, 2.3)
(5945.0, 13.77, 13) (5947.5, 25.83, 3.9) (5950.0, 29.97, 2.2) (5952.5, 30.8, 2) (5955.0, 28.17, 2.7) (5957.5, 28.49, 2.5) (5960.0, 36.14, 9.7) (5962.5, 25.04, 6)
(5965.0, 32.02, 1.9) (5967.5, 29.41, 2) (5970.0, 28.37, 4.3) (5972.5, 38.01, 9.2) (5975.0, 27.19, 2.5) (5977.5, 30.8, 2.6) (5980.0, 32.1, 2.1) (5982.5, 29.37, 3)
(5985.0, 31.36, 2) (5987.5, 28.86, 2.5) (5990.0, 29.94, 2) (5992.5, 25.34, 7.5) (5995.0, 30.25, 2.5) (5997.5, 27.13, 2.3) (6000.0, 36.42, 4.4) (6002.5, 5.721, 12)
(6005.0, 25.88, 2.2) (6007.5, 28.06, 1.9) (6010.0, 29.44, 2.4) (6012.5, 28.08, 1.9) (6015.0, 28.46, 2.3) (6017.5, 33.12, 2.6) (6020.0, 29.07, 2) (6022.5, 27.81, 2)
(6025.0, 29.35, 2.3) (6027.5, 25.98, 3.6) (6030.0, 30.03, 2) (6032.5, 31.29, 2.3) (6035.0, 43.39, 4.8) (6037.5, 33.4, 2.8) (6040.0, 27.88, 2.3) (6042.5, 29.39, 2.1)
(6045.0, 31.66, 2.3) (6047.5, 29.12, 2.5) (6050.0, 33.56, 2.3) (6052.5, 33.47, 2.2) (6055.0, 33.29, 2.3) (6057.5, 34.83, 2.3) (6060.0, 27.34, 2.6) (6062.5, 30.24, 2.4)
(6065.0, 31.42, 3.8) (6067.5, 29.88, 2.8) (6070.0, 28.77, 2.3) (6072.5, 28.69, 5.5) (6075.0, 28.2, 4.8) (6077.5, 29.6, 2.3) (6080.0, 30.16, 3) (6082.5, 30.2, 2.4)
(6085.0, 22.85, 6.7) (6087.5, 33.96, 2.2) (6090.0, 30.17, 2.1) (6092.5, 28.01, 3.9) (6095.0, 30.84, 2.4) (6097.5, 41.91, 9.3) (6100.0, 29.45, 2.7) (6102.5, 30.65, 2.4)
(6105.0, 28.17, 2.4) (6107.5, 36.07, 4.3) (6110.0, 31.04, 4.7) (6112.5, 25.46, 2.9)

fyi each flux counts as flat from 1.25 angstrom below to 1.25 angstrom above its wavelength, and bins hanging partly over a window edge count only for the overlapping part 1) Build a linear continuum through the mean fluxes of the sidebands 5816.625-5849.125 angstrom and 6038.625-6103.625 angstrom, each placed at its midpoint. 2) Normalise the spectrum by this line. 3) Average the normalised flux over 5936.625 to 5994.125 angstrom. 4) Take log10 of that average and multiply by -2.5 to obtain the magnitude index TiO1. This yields 0.10 mag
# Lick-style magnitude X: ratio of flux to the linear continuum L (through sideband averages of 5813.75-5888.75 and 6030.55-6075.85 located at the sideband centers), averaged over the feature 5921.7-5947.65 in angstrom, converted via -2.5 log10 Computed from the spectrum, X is 0.22 mag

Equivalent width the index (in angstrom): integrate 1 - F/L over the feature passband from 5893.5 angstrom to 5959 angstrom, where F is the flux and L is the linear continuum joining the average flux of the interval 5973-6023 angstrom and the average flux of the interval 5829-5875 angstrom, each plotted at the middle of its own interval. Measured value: 5.8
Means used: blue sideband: 32.6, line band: 27.8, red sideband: 28.4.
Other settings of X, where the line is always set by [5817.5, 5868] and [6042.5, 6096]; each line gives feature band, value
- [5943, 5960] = 0.16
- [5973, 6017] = 0.10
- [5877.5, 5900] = 0.30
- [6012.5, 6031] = 0.06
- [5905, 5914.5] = 0.04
